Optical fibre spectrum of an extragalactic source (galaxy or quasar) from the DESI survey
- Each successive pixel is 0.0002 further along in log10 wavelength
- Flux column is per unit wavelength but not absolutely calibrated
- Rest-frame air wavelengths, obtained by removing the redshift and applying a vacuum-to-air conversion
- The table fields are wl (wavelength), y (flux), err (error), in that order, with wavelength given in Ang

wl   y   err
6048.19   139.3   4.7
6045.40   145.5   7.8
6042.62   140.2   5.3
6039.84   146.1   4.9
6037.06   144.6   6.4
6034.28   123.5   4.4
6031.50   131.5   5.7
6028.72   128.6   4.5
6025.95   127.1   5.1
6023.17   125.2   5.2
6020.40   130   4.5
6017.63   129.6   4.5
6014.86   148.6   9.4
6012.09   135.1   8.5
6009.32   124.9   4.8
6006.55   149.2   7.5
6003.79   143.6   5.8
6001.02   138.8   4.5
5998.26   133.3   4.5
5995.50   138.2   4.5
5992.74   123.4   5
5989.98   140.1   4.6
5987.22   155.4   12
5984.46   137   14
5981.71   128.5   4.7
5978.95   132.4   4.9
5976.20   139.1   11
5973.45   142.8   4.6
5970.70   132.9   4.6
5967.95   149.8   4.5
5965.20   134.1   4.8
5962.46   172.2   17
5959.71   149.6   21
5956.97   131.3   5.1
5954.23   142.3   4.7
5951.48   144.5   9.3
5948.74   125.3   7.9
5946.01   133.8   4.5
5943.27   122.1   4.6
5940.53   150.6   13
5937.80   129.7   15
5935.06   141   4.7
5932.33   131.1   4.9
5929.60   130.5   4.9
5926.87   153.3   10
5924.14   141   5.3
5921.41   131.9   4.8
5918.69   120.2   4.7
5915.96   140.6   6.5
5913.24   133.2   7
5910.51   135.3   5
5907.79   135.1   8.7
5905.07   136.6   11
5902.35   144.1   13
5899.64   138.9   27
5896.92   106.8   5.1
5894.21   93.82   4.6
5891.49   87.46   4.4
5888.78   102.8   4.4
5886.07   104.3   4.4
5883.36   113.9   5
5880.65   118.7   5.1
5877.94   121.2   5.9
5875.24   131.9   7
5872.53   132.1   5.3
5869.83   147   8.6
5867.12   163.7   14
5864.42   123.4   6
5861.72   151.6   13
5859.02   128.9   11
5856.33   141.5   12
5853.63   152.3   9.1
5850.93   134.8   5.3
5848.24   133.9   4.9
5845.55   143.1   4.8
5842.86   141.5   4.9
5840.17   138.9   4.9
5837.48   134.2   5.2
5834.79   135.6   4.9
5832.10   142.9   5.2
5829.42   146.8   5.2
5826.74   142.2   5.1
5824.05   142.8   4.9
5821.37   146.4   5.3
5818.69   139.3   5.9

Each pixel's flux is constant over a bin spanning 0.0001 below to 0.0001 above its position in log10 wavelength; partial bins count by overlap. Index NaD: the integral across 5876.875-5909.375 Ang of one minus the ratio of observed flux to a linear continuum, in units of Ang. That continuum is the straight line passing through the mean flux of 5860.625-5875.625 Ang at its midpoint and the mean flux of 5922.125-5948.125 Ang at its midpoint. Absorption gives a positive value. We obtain 5.3 Ang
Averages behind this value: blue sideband 142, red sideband 137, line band 117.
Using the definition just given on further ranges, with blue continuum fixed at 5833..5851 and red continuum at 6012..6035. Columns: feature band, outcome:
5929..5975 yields -1.9 Ang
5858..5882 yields 0.2 Ang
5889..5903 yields 2.5 Ang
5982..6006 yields -1.2 Ang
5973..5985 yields -0.2 Ang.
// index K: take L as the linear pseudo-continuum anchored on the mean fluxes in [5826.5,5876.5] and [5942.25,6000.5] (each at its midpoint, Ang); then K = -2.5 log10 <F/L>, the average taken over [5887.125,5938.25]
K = 0.093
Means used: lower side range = 140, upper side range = 139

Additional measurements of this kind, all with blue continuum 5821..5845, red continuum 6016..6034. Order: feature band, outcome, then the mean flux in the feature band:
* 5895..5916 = 0.03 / 132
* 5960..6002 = -0.07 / 140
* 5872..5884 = 0.12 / 124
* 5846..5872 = -0.02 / 142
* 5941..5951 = 0.02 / 131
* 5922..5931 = -0.04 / 141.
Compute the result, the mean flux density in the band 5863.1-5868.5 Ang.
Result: 144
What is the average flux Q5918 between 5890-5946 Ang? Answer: 130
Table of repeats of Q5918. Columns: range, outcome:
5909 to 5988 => 138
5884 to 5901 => 106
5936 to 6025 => 138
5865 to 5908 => 123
